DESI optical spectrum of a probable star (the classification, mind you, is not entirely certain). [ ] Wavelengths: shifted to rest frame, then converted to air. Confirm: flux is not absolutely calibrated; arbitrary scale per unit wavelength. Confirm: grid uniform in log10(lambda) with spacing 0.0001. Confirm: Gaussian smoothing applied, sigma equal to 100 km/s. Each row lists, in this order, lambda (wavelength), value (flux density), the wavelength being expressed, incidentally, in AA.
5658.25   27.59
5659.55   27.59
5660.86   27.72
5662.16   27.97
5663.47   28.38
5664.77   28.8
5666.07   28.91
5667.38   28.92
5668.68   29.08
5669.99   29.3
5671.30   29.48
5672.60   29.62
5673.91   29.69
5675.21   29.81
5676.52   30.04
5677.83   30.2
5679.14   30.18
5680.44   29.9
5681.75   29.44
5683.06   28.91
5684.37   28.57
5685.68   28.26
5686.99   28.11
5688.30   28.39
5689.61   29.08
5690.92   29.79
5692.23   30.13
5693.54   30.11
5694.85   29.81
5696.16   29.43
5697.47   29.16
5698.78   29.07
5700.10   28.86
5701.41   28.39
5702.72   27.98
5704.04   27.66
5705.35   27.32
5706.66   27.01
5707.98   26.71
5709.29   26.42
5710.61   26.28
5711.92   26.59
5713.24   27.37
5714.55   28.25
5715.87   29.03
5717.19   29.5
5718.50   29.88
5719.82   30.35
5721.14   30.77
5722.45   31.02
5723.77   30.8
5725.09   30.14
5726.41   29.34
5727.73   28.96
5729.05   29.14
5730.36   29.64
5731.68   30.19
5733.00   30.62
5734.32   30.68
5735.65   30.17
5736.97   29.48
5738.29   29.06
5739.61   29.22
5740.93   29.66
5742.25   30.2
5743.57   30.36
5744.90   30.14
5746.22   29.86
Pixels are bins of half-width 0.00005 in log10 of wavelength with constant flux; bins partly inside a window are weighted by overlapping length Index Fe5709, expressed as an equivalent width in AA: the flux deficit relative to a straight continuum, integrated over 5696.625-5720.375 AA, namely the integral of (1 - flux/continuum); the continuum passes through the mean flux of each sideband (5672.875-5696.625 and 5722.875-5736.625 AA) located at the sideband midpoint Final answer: 1.3 AA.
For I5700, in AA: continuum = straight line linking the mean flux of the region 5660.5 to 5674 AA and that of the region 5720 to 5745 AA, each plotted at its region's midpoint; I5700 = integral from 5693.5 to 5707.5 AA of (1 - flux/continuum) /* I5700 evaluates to 0.43 AA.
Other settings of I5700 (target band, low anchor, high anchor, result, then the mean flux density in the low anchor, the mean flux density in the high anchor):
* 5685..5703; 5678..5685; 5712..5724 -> 0.2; 29.5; 29.5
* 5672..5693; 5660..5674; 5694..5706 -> -0.5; 28.8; 28.7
